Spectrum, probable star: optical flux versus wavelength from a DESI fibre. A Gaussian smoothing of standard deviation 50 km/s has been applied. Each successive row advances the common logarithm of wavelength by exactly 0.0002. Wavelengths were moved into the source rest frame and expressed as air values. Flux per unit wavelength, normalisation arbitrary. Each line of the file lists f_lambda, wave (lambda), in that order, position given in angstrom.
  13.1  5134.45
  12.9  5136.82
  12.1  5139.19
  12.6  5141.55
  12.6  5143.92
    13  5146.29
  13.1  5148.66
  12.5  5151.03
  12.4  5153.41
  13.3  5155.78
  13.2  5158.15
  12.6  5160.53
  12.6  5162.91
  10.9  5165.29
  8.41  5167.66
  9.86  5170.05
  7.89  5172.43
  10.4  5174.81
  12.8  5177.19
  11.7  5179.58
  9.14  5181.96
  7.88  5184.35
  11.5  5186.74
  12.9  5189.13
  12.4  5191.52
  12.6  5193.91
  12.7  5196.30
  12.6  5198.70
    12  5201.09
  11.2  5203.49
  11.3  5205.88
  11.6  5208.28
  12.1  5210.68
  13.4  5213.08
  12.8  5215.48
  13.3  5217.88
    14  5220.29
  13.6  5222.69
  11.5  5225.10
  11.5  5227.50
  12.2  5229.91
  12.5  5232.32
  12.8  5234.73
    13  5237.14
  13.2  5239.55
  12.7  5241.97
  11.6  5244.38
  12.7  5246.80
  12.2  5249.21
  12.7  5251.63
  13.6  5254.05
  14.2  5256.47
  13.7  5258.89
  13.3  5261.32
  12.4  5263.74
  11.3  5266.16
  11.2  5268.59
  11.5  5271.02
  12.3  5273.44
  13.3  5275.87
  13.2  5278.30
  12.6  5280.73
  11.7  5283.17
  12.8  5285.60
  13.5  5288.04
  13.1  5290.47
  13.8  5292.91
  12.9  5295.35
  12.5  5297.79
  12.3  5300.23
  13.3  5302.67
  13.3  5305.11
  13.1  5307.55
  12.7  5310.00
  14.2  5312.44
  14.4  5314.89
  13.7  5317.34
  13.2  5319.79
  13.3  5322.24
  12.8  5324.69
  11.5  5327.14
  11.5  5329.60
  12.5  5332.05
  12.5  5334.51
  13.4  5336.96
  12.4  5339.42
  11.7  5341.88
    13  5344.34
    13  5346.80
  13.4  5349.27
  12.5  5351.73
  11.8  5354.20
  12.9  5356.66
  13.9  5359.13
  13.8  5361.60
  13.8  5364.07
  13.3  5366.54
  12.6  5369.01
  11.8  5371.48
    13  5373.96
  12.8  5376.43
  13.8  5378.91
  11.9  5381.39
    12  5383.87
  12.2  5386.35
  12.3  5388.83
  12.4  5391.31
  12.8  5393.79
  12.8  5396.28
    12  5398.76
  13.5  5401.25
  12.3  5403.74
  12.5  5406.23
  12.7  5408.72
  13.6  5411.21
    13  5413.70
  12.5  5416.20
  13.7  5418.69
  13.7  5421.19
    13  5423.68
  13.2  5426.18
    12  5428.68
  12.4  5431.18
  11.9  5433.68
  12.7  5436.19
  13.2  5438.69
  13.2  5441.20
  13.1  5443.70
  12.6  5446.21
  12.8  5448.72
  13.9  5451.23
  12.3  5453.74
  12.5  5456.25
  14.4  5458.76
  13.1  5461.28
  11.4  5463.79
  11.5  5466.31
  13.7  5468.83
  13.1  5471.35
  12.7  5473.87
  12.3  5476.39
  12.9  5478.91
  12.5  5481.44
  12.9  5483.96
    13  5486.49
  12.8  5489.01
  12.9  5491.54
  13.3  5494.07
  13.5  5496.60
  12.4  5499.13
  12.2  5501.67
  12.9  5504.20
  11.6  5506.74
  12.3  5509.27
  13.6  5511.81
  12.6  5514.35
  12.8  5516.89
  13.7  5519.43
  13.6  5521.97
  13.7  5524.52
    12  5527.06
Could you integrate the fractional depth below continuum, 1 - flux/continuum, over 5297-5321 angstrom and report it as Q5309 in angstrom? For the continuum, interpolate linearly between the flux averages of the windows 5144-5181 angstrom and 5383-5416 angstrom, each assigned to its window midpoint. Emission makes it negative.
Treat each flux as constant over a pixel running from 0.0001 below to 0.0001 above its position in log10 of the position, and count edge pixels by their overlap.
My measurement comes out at -2.0 angstrom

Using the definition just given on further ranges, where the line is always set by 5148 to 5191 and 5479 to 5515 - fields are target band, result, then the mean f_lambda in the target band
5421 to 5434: -0.2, 12.7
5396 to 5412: -0.5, 12.7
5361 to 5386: -1.3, 12.8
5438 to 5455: -0.7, 13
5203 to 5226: -2.1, 12.5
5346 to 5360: -0.9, 12.9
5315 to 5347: -1.9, 12.7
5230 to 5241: -1.2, 12.8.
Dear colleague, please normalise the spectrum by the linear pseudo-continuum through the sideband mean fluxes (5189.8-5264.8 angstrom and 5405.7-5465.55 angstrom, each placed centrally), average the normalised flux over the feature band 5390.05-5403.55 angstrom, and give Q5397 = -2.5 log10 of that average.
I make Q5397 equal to 0.01 mag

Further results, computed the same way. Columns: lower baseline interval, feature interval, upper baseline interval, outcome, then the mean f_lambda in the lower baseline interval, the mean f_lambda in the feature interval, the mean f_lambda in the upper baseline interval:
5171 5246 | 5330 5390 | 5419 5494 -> -0.02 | 12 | 12.7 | 12.8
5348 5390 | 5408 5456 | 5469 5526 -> -0.01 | 12.8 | 12.9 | 12.9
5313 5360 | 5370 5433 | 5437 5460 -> 0.02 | 12.8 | 12.7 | 13.1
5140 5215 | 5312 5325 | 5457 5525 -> -0.12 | 11.7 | 13.6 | 12.9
